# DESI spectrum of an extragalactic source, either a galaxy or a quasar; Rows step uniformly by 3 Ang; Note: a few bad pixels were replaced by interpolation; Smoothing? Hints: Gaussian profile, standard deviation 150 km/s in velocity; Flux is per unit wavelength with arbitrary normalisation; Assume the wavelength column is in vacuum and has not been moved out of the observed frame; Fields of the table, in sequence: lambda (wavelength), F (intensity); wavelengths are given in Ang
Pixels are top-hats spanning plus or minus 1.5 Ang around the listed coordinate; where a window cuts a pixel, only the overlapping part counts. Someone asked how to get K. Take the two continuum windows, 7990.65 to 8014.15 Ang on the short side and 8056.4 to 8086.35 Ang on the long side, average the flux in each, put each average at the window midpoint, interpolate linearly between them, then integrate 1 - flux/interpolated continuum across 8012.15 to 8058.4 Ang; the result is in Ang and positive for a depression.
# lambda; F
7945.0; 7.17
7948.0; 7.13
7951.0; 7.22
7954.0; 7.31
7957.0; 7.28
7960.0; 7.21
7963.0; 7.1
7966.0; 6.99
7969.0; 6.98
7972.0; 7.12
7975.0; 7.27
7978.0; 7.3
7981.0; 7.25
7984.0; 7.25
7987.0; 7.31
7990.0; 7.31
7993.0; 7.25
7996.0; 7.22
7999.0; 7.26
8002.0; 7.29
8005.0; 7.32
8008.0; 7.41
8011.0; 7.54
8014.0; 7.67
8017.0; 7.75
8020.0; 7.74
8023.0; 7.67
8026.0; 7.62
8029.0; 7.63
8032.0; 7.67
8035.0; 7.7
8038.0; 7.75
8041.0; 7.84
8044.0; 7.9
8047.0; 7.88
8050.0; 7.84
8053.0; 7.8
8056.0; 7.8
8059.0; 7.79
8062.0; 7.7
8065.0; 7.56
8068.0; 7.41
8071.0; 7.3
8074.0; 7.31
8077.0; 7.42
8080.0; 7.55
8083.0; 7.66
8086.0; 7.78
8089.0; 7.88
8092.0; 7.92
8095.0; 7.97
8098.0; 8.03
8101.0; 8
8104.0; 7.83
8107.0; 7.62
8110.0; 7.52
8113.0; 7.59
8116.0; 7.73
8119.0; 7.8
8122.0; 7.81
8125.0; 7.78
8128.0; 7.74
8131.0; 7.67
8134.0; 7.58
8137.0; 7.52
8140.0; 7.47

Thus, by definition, -1.9 Ang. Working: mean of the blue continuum 7.35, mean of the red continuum 7.55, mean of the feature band 7.75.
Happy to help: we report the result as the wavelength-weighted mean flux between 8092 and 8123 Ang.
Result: 7.8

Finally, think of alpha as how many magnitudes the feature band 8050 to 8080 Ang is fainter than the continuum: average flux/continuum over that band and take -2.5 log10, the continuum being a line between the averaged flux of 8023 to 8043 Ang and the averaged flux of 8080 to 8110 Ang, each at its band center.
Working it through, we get 0.03 mag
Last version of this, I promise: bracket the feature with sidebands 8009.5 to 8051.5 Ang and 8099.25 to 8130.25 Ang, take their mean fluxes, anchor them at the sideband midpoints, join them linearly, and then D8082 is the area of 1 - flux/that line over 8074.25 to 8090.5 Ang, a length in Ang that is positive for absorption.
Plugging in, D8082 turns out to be 0.22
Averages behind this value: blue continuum 7.73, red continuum 7.74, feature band 7.63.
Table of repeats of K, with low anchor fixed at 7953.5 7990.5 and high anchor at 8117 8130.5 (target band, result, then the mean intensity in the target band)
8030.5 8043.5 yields -0.54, 7.75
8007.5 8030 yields -0.80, 7.64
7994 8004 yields 0.06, 7.26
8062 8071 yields 0.08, 7.49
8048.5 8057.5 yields -0.37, 7.81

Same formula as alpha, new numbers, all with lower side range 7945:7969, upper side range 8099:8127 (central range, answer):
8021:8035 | -0.03 mag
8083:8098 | -0.03 mag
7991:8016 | -0.01 mag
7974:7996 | 0.00 mag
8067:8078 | 0.04 mag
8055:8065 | -0.03 mag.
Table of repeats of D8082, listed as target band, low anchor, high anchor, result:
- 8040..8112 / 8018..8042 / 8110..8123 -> -0.2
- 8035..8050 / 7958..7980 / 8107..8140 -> -0.9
